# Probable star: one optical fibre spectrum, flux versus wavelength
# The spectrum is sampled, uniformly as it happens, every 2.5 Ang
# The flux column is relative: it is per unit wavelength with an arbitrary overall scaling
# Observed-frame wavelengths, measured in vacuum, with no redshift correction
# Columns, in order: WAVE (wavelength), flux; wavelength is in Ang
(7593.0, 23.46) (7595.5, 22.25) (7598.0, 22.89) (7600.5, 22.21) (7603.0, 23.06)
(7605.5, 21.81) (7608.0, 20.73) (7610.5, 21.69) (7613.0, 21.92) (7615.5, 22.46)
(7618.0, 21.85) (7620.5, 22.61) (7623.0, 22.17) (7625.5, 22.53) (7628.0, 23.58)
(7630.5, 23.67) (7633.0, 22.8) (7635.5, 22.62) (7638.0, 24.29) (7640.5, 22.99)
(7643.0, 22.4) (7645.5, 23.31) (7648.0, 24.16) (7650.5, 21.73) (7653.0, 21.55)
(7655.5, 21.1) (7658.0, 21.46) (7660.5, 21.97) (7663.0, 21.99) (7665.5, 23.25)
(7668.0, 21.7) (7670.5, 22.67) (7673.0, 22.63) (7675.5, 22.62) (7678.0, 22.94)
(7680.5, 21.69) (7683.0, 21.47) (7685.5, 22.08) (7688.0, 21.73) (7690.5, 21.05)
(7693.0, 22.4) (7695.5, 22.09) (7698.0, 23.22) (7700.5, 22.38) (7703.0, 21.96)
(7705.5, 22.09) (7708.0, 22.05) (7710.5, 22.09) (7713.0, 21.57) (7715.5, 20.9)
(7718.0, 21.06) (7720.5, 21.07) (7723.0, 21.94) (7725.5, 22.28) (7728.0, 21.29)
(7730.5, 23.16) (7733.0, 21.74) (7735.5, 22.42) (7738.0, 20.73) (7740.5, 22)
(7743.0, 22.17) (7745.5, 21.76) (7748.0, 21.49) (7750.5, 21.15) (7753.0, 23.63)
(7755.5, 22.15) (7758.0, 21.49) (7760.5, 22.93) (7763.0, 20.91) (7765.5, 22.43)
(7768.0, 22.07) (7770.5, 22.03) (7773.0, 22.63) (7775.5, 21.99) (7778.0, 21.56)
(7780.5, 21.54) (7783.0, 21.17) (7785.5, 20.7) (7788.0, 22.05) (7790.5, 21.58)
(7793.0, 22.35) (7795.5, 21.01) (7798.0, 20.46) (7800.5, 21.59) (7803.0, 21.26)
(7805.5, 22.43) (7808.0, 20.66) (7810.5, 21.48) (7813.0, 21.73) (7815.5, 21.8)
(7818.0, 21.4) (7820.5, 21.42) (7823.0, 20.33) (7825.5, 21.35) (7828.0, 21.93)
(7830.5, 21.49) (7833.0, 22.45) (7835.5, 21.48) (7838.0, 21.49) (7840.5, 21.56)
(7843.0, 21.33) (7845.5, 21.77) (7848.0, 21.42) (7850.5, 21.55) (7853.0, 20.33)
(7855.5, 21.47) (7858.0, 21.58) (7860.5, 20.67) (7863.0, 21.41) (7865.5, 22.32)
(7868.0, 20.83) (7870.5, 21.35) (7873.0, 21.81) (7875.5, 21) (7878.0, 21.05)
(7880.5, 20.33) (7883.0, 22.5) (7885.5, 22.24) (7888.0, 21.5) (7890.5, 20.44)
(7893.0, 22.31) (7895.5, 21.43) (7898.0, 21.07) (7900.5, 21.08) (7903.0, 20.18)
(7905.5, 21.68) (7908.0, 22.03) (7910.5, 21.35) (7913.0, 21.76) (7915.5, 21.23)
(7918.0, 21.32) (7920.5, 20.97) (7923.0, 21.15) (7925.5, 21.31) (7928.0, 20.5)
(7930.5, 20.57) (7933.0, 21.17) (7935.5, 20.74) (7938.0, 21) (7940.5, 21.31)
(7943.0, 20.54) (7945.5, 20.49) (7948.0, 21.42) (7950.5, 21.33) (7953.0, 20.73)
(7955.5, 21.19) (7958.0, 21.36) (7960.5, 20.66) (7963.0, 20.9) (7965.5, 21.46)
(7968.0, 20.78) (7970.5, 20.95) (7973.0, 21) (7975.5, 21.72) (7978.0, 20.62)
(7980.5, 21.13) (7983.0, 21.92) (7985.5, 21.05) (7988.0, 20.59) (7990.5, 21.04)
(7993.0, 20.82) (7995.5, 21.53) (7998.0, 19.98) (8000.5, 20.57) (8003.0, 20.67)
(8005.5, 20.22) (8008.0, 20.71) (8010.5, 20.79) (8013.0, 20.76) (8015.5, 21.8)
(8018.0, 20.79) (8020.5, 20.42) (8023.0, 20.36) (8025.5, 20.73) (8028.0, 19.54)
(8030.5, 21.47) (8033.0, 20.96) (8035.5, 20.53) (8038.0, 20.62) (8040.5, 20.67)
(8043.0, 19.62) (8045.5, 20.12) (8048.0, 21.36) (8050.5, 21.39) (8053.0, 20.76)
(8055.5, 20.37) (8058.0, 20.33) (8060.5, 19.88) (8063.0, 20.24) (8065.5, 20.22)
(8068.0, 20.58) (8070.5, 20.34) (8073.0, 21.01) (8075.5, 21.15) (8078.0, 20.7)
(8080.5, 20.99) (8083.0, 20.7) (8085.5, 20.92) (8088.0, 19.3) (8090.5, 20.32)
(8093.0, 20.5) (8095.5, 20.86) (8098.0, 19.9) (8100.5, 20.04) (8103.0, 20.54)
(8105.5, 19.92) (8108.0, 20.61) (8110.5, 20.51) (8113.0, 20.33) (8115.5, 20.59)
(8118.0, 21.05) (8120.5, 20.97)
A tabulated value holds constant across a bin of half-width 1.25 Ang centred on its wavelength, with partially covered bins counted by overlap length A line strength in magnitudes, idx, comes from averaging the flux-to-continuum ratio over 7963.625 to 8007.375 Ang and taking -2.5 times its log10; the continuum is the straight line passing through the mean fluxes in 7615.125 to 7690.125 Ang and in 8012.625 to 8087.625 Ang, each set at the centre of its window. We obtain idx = 0.00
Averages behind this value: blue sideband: 22.5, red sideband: 20.6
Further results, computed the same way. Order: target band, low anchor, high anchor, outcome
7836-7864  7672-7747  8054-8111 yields 0.00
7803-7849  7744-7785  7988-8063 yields 0.00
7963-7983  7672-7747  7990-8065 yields -0.01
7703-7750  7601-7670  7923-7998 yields 0.01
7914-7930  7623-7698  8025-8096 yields 0.01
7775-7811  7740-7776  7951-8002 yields 0.02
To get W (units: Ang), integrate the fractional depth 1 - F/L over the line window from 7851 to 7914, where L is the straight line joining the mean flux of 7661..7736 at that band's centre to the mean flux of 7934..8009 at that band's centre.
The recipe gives -0.1 Ang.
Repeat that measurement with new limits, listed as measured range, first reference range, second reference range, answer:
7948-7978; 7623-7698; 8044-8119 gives -0.05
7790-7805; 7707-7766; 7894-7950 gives 0.13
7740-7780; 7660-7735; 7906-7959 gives -0.40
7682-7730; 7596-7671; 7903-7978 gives 0.59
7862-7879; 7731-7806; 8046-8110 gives -0.03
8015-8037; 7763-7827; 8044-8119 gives 0.02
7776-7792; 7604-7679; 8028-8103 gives 0.24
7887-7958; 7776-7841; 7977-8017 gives -0.06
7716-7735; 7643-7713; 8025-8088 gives 0.18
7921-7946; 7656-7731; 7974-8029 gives 0.22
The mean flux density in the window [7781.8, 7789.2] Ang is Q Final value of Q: 21.3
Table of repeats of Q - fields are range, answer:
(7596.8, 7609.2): 22.1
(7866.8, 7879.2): 21.2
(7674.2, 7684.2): 22.2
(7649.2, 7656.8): 21.5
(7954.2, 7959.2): 21.3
